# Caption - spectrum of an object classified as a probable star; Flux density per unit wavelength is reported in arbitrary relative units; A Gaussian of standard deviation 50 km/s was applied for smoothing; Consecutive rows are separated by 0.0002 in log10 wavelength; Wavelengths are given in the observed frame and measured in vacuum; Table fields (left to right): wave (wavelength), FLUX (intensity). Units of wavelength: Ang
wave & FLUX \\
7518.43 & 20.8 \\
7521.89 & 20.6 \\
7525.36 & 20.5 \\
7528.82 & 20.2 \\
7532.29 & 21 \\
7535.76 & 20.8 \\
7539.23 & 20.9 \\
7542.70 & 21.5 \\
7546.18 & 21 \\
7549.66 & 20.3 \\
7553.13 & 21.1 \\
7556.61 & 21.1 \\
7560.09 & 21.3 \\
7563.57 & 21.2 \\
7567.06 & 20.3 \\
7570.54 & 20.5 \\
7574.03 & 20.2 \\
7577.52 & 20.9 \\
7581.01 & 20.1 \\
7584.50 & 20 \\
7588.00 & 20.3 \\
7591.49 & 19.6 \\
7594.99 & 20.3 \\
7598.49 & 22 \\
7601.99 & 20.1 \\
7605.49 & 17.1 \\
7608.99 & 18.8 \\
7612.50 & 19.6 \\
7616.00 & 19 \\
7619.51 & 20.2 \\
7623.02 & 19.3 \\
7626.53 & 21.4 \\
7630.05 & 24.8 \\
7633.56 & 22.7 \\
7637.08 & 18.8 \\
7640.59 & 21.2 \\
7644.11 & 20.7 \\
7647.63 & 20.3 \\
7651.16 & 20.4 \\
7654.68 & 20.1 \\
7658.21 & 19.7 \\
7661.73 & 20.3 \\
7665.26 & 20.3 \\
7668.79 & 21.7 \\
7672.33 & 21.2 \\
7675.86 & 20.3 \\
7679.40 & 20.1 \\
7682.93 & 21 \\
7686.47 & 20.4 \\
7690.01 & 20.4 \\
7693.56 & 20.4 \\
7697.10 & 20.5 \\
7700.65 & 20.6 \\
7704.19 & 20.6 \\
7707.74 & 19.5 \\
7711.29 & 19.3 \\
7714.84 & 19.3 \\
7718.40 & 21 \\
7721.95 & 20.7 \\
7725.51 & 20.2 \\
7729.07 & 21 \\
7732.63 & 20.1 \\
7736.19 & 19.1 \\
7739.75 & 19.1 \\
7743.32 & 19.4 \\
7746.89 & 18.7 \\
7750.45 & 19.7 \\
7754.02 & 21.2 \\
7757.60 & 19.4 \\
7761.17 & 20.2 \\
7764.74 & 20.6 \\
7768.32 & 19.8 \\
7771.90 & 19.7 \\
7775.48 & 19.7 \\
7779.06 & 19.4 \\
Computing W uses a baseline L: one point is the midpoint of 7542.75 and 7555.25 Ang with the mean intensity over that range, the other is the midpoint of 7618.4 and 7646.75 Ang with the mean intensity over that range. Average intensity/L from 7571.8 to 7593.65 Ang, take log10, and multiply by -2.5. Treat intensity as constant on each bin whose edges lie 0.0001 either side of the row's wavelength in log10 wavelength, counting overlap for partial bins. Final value 0.043 mag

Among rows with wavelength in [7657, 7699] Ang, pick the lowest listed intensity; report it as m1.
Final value 19.7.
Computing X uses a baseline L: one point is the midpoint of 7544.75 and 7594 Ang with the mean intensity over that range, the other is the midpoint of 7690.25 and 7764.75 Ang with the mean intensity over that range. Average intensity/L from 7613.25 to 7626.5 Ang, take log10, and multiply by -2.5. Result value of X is 0.03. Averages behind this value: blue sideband 20.6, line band 19.8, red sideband 20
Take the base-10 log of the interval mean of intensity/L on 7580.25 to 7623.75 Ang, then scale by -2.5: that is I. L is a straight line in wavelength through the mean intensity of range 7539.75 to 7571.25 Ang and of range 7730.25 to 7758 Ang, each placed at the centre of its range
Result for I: 0.05 mag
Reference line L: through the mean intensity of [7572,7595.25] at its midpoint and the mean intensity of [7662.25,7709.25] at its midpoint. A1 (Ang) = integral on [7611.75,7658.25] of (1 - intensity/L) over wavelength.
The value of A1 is -0.63 Ang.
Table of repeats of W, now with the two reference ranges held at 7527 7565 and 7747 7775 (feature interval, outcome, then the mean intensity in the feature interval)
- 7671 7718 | 0.00 mag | 20.3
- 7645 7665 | 0.01 mag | 20.2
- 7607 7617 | 0.08 mag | 19.1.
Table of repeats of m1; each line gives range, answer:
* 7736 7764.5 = 18.7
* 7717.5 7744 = 19.1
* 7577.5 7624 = 17.1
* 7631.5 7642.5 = 18.8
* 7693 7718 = 19.3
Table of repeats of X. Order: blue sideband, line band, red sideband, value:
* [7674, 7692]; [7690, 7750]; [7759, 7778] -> 0.01 mag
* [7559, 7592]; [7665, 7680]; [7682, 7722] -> -0.03 mag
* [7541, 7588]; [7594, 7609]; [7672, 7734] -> 0.05 mag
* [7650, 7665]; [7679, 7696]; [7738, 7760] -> -0.03 mag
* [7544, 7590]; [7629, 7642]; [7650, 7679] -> -0.06 mag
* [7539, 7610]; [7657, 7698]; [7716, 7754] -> -0.02 mag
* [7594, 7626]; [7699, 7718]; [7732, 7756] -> -0.02 mag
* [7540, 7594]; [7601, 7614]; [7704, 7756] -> 0.09 mag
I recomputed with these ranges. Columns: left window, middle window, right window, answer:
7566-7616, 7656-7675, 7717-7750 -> -0.04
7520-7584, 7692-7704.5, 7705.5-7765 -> -0.02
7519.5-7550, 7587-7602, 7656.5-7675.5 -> 0.01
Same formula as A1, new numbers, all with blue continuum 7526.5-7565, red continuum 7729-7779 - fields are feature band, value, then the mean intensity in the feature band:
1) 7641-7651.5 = -0.10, 20.6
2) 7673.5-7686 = -0.19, 20.5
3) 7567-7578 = 0.18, 20.5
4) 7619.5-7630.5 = -0.39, 21.2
